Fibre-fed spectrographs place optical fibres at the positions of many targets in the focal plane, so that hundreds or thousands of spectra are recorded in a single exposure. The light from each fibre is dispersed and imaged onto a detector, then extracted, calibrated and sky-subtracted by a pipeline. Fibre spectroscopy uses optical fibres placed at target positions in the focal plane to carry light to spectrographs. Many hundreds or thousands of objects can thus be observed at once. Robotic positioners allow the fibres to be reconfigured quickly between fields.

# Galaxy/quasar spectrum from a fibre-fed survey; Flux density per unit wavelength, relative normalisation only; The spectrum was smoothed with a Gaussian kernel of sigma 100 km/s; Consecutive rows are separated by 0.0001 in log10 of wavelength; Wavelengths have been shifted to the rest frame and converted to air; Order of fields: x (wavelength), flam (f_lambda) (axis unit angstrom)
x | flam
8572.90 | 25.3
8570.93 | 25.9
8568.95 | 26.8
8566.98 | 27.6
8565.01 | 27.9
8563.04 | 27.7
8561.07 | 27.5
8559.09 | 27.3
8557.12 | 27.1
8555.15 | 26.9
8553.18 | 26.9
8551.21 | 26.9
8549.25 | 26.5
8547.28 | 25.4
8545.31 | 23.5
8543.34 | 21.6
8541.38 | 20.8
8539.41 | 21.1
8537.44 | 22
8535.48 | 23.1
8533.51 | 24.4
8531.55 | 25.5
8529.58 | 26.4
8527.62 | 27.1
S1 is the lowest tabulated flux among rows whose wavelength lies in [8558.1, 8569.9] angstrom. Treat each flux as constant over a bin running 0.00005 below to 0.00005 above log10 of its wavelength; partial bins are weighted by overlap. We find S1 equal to 26.8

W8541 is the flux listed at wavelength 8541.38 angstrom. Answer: 20.8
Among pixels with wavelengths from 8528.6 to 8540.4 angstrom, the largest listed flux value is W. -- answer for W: 26.4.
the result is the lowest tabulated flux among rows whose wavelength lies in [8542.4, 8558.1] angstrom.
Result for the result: 21.6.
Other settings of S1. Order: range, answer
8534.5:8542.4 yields 20.8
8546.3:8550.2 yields 25.4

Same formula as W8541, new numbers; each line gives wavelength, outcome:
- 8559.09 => 27.3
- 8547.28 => 25.4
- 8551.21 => 26.9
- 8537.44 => 22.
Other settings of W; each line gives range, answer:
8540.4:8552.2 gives 26.9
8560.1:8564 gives 27.7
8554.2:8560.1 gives 27.3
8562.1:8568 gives 27.9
